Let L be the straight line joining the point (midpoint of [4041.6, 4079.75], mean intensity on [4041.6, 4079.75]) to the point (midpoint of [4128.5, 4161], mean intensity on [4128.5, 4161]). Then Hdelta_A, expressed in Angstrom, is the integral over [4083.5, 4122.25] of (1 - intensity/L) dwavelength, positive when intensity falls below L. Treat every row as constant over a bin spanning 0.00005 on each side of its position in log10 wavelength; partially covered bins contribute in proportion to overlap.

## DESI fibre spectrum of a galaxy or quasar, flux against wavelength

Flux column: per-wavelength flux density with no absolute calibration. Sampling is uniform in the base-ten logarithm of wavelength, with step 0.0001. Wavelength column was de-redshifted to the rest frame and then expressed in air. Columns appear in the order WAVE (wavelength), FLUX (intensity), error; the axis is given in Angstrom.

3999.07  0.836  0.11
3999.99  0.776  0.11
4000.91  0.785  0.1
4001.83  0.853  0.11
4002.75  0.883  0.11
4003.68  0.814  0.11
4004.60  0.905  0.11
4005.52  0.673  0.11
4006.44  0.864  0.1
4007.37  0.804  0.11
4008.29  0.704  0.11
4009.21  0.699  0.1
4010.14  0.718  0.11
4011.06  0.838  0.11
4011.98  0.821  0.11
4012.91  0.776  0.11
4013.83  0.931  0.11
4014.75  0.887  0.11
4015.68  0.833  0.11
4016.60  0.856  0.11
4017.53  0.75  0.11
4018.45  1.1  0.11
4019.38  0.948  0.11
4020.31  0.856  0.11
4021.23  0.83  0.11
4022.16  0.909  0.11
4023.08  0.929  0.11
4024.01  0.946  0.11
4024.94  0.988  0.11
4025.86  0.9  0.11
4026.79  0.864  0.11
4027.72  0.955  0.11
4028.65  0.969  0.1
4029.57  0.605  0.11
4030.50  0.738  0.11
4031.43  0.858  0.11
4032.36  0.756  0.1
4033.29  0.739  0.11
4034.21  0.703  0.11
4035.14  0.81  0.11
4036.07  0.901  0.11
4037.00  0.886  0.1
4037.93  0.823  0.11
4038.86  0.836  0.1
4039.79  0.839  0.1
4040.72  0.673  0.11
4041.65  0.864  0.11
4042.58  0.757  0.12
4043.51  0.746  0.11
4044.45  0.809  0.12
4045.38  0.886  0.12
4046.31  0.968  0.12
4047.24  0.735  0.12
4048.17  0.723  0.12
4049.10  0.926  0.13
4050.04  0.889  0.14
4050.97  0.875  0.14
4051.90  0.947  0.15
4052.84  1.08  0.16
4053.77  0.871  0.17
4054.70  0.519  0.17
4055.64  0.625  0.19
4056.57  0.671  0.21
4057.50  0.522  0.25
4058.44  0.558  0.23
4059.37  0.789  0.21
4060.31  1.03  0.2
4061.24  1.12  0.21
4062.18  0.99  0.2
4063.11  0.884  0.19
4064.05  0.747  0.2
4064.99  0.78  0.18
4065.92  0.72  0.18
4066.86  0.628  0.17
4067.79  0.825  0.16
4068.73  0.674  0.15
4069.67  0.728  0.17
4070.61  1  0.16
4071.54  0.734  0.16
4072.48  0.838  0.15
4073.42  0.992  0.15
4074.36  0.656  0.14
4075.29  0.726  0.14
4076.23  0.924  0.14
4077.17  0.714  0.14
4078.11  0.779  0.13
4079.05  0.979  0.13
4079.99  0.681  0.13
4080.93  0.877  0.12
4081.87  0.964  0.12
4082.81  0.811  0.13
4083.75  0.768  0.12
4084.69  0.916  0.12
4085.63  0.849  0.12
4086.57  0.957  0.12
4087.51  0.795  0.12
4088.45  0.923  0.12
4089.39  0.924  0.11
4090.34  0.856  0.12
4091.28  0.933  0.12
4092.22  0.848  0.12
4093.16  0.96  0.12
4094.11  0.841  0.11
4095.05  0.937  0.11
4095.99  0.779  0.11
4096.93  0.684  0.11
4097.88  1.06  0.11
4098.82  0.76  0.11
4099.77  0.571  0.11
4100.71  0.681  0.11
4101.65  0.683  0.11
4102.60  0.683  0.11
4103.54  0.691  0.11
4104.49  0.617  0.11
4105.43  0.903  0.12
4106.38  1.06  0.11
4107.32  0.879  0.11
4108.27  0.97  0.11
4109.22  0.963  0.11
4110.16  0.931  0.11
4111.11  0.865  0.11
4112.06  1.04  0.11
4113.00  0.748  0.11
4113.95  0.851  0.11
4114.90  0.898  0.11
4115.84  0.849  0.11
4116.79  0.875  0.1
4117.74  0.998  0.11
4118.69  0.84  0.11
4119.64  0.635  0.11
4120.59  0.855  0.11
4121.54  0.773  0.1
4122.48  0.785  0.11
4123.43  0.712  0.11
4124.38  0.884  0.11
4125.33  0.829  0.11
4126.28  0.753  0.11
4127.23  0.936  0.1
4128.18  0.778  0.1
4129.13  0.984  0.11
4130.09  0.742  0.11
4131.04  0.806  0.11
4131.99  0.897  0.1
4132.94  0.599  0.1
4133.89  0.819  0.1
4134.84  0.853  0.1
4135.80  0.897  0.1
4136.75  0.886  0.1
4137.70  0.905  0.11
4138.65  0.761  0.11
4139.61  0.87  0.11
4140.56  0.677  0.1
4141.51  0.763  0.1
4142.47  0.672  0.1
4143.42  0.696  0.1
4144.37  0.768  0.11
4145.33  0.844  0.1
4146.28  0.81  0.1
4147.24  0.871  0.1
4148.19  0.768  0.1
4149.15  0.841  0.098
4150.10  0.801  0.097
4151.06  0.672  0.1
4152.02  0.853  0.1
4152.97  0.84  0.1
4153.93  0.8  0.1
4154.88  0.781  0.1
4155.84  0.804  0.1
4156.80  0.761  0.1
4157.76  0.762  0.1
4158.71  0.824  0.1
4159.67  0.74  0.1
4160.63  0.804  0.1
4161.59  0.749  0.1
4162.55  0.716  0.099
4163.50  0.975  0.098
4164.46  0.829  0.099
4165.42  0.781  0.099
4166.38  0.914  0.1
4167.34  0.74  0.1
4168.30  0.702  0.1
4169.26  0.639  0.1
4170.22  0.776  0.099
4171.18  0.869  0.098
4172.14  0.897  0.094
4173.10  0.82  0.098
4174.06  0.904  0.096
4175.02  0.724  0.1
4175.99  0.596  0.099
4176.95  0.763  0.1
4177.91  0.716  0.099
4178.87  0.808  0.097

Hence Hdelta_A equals -2.0 Angstrom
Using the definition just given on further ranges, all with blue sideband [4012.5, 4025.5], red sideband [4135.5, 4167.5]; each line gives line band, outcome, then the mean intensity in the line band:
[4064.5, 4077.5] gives 1.2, 0.782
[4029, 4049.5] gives 1.9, 0.8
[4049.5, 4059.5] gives 1.3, 0.759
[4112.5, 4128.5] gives 0.0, 0.825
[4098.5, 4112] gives 0.3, 0.812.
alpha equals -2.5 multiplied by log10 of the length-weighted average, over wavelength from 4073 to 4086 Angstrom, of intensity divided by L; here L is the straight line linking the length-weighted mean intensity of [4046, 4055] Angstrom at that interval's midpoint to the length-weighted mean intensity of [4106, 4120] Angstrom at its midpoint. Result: 0.06 mag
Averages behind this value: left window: 0.858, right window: 0.894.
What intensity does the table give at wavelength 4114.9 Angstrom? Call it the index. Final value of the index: 0.898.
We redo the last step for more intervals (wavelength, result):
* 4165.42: 0.781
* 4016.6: 0.856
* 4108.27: 0.97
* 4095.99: 0.779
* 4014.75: 0.887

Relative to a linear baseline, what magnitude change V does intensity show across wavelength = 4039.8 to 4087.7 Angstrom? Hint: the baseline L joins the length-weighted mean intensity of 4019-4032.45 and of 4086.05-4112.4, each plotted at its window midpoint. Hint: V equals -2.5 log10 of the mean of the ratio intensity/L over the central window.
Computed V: 0.06 mag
